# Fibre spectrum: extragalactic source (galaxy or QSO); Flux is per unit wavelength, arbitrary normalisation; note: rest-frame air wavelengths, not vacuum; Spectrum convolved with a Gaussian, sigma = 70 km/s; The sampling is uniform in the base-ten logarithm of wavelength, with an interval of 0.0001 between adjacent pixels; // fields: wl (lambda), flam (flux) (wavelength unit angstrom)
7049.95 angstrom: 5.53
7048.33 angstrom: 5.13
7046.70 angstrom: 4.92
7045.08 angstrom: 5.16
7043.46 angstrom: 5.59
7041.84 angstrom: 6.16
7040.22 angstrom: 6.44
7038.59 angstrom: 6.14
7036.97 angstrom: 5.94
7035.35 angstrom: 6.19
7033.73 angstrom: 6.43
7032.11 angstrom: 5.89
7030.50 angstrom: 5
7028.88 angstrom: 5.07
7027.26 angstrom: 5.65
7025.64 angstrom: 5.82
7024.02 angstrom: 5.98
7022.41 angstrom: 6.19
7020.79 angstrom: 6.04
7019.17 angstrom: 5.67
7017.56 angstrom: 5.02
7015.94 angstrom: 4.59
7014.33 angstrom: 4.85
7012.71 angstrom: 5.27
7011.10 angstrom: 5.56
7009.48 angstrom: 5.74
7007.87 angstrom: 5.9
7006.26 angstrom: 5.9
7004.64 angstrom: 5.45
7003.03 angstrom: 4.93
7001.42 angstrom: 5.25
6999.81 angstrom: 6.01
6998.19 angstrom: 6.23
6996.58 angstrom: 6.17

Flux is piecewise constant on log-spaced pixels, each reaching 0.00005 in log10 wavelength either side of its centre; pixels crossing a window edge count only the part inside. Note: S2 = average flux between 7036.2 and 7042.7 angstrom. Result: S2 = 6.16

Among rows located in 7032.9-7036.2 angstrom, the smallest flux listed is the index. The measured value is 6.19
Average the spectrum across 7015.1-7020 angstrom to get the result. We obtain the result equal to 5.1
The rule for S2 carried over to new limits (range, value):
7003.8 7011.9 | 5.7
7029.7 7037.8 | 5.9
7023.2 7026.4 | 5.91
